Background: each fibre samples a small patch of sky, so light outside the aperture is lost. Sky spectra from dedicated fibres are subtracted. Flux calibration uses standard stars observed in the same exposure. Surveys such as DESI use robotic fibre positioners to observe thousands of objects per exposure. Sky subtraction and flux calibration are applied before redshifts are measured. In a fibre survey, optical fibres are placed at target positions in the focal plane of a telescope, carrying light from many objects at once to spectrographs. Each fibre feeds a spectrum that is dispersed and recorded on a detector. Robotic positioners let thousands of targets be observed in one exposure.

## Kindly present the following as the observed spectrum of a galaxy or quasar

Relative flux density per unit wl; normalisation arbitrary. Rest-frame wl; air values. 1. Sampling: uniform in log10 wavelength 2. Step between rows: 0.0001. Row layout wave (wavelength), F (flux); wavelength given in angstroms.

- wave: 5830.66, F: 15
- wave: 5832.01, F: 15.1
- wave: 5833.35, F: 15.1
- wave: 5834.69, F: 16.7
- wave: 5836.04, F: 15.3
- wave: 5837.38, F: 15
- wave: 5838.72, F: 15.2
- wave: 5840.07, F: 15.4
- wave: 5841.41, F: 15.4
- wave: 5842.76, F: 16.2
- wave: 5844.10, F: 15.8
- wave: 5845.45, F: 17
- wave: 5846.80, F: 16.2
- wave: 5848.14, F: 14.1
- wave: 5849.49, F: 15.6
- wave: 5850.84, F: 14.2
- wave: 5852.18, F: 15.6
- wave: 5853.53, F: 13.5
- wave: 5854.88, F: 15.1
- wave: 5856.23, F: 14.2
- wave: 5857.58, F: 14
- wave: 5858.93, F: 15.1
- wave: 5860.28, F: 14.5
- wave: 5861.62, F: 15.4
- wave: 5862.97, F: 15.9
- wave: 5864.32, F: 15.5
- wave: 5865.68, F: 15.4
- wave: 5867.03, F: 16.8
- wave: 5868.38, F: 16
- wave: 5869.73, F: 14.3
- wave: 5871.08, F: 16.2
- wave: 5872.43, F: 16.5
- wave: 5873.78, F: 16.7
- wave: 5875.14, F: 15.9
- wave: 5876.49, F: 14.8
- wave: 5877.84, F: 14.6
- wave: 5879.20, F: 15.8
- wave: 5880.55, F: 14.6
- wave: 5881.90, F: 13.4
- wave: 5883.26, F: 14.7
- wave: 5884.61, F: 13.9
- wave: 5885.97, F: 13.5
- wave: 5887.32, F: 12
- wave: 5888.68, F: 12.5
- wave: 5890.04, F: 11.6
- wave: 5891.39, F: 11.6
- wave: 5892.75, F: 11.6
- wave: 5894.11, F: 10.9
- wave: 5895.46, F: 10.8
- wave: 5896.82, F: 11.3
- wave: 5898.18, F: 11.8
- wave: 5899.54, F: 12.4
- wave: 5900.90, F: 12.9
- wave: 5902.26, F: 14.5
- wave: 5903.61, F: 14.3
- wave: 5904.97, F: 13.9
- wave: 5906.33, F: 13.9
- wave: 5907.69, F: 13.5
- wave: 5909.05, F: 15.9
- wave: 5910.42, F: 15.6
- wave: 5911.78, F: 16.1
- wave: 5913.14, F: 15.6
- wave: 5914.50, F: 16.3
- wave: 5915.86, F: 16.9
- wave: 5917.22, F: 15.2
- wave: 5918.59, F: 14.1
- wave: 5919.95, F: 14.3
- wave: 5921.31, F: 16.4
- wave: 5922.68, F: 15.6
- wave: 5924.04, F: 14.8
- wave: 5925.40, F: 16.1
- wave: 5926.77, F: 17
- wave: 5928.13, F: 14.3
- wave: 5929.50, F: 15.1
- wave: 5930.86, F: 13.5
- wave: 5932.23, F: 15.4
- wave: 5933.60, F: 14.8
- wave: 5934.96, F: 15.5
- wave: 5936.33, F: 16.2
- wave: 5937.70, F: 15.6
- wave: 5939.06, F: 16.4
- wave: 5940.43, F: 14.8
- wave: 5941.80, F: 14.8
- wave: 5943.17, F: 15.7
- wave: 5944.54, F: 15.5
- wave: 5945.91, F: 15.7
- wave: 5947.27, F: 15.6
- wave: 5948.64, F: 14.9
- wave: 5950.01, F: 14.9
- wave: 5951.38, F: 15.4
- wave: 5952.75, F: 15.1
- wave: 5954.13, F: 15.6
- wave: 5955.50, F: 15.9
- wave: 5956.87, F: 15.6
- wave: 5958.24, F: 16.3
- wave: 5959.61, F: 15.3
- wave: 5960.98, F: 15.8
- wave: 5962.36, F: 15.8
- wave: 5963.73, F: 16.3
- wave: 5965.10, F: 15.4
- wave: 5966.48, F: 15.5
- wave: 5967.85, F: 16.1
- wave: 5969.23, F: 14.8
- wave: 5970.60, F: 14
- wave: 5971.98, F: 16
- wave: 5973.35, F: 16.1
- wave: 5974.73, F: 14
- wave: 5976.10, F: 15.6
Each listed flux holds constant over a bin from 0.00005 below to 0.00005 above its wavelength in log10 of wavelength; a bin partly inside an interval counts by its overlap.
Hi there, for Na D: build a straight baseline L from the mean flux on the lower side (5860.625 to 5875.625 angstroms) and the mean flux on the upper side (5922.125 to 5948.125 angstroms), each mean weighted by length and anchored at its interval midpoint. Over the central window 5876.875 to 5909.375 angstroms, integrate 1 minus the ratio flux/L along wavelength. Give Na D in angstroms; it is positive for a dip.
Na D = 5.2 angstroms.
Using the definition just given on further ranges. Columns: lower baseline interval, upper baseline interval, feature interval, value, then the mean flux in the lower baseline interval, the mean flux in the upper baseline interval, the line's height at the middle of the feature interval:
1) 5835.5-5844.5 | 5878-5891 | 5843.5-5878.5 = -1.90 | 15.5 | 13.6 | 14.6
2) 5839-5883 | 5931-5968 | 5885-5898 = 3.01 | 15.3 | 15.5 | 15.4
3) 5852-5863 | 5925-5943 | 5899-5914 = 0.65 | 14.7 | 15.3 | 15.1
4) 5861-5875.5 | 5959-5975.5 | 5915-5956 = 0.51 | 15.9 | 15.4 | 15.6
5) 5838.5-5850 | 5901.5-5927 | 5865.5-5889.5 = 0.97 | 15.7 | 15.2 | 15.5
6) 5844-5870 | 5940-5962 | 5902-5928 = 0.16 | 15.2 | 15.4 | 15.4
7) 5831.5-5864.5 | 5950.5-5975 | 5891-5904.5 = 2.74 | 15.2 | 15.5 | 15.4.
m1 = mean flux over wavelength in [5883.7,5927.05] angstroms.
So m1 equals 13.9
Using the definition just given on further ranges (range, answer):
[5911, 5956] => 15.4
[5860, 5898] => 14.1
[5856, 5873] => 15.4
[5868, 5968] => 14.8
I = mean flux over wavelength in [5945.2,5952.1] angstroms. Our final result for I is 15.3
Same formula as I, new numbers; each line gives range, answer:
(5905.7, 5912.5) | 15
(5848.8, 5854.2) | 14.7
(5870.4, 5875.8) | 16.3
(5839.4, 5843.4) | 15.7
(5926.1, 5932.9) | 15.1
